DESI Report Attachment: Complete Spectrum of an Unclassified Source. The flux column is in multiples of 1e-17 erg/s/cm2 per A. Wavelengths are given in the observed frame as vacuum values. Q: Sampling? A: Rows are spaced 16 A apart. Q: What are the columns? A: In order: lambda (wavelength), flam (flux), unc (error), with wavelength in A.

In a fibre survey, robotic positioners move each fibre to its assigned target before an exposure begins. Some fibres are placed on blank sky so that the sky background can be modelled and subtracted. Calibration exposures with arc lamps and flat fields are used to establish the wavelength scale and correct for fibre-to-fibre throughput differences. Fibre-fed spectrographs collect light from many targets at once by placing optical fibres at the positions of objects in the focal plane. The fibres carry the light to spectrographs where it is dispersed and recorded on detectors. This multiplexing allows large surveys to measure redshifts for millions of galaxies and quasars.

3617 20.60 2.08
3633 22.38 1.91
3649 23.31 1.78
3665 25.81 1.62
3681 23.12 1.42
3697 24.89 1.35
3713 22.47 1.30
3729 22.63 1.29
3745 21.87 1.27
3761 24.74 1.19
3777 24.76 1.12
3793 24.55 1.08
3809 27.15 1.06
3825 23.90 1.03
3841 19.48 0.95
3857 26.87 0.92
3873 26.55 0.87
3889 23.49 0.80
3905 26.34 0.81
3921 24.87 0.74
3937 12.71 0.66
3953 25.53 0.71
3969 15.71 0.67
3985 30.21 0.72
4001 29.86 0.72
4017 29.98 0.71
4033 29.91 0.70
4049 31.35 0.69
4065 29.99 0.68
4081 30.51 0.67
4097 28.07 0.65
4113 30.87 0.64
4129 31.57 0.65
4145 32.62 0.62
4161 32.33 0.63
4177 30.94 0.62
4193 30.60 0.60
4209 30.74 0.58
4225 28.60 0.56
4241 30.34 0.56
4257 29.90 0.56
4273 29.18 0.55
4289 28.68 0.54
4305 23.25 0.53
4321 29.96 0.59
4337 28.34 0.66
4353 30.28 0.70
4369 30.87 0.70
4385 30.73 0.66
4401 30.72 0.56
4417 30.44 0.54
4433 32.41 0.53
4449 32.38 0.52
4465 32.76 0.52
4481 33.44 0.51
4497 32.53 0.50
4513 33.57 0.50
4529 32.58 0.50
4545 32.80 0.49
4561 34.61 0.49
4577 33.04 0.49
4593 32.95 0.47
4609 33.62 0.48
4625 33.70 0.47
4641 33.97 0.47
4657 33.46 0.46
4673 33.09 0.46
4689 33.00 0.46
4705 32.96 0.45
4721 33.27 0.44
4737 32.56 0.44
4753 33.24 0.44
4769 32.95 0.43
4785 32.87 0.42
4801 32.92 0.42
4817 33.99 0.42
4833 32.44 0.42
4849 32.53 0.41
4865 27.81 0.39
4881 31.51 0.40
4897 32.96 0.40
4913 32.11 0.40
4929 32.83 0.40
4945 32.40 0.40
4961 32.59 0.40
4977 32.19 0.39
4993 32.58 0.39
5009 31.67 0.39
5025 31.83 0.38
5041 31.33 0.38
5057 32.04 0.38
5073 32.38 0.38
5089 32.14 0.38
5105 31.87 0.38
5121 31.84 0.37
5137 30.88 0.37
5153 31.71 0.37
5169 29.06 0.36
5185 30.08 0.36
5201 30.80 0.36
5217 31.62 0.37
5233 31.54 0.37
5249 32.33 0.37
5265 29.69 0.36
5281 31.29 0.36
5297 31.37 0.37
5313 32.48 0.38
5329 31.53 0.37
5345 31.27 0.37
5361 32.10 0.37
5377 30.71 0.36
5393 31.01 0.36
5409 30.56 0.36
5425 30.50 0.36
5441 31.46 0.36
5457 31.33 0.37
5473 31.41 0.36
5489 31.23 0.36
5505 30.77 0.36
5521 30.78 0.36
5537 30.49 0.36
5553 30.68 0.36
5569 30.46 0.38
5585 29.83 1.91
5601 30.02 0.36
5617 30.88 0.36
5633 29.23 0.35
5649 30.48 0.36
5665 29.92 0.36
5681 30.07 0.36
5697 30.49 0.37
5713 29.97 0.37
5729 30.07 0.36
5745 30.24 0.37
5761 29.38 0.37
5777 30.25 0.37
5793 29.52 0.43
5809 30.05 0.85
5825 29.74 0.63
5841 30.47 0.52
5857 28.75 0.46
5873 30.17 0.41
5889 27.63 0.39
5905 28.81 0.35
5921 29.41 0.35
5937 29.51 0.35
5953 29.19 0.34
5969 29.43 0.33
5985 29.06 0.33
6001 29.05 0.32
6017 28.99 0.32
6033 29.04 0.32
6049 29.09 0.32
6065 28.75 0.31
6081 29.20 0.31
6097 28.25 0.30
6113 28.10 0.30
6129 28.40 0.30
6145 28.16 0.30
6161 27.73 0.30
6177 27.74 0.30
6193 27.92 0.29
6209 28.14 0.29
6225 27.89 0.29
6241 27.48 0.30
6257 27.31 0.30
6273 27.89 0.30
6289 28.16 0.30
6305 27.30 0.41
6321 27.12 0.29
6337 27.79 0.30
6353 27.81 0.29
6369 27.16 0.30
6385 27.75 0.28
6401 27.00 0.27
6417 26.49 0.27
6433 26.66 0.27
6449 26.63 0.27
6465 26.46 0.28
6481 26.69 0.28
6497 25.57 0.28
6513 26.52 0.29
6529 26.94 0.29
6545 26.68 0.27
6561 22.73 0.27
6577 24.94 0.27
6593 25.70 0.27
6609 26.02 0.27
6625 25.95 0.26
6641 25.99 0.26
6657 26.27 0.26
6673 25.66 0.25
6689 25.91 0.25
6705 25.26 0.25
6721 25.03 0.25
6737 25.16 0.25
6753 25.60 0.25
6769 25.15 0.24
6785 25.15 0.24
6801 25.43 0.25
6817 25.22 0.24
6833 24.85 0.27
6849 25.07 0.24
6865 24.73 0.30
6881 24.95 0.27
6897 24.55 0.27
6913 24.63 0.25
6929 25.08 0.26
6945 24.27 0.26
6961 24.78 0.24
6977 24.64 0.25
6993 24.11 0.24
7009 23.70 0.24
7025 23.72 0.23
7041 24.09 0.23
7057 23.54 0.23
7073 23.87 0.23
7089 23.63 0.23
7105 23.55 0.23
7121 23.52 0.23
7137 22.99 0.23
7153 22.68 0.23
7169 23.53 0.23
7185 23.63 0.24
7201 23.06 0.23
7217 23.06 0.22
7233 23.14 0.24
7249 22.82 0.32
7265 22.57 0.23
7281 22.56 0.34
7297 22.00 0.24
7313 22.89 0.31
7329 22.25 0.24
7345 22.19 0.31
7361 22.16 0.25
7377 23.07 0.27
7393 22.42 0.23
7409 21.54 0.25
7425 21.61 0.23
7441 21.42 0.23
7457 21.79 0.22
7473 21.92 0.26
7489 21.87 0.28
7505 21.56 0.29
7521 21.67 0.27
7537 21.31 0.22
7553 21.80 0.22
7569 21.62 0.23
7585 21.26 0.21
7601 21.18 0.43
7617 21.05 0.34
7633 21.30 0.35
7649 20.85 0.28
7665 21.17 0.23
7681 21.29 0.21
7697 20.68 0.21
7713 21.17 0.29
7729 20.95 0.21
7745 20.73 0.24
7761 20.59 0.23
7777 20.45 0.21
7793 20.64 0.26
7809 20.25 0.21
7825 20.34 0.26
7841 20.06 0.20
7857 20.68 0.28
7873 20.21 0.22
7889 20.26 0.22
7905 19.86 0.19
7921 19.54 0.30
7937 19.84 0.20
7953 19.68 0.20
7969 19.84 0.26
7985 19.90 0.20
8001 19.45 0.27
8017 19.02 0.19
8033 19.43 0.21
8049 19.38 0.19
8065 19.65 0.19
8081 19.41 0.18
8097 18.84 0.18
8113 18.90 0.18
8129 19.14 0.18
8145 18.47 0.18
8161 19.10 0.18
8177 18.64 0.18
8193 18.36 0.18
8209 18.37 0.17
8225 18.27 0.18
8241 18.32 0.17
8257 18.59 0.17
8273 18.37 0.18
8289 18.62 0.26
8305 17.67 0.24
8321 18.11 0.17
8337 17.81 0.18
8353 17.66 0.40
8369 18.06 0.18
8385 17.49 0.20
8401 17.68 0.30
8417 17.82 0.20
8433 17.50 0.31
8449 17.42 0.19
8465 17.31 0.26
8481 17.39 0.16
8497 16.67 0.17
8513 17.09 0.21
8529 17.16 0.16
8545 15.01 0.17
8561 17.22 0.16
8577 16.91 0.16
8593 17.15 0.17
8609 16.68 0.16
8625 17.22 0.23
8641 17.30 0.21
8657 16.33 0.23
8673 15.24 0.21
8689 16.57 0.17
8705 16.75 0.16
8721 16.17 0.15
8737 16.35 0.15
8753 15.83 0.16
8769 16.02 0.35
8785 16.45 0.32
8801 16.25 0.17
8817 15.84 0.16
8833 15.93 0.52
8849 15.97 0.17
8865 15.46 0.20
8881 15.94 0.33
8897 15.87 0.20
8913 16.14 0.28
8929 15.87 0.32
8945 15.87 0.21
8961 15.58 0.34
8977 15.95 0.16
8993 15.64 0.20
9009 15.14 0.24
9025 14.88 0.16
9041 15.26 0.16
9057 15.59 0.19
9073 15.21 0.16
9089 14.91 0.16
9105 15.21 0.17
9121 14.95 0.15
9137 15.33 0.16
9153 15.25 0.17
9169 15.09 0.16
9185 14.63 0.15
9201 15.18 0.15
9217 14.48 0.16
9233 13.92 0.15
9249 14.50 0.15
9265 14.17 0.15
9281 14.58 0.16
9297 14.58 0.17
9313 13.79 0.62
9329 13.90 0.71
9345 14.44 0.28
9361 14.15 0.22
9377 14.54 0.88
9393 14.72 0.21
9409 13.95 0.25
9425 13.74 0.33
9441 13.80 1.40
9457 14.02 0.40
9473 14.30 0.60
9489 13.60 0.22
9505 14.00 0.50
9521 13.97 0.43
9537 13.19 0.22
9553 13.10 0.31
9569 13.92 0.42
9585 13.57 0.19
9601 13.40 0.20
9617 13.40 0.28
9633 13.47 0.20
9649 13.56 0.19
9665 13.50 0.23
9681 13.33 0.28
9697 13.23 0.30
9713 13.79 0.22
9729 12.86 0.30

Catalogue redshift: 0.000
